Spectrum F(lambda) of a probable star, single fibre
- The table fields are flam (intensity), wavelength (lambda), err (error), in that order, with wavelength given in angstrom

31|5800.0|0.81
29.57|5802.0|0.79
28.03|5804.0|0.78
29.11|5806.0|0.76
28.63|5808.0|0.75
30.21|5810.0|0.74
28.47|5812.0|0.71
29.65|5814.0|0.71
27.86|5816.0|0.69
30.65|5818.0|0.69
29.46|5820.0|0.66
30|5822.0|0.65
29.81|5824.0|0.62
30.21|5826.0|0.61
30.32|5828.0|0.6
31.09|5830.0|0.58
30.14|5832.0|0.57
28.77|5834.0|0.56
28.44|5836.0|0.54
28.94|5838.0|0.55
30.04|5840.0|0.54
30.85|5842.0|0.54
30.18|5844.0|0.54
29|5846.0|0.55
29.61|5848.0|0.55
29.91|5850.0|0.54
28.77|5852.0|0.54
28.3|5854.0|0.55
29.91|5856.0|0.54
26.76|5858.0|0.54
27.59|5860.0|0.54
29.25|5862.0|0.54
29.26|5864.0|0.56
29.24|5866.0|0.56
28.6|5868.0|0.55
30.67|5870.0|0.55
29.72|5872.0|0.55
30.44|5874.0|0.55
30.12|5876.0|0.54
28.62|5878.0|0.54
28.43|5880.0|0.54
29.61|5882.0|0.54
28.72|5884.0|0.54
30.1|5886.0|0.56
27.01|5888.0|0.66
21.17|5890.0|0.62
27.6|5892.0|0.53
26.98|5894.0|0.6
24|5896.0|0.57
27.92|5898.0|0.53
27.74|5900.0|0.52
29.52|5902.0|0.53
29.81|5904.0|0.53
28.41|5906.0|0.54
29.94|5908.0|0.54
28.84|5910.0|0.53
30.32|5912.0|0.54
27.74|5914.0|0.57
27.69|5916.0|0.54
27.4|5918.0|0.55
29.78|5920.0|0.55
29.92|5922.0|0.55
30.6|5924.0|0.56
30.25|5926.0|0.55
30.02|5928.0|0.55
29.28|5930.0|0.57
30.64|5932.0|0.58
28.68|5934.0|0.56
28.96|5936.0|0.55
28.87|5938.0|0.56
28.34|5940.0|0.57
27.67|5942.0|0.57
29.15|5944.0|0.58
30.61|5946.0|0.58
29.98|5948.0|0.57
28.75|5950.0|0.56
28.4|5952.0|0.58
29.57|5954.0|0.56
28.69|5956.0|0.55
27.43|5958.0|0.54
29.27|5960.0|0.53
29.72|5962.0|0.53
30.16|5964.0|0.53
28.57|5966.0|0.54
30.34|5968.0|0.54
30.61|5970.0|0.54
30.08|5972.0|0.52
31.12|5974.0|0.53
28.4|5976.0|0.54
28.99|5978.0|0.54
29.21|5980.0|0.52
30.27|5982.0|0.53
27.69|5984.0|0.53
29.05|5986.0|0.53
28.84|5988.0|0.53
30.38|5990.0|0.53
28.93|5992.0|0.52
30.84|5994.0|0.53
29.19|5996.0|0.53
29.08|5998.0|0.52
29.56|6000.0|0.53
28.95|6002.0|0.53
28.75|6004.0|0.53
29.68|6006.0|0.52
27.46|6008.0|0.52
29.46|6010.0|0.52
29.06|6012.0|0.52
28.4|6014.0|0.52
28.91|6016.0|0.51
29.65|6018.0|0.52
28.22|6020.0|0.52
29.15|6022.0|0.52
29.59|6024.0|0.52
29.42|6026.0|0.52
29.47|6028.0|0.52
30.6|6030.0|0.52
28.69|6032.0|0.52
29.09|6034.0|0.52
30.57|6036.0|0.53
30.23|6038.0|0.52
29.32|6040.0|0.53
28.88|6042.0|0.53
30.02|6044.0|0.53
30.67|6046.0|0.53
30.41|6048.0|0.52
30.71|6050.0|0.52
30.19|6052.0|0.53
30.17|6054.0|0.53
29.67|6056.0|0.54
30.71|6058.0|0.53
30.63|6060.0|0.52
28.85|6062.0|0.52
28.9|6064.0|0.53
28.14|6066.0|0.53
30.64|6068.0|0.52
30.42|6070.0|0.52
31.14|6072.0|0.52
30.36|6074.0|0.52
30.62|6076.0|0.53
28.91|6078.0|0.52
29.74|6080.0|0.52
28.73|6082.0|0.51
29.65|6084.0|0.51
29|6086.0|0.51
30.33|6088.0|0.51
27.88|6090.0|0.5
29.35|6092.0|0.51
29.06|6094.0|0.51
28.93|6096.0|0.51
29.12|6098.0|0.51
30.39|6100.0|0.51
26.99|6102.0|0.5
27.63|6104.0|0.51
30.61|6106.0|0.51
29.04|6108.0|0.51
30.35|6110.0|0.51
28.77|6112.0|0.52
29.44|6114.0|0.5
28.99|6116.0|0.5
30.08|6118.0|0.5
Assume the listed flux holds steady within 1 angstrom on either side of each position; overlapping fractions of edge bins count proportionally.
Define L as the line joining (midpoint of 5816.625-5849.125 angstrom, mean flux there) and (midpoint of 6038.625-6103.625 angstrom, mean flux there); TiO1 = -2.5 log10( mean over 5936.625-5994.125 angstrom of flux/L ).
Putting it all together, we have 0.02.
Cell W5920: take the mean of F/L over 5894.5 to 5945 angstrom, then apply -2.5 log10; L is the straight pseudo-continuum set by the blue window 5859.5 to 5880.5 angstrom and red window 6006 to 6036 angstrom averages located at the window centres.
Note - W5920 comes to 0.02 mag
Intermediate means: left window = 29.3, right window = 29.2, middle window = 28.8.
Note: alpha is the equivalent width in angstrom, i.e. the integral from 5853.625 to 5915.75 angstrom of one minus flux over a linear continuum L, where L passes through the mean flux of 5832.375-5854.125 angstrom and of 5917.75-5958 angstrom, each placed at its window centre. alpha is 1.9 angstrom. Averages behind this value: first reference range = 29.4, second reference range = 29.3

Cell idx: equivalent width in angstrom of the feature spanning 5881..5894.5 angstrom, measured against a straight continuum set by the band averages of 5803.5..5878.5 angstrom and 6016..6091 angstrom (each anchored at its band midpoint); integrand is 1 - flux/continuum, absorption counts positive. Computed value 1.0 angstrom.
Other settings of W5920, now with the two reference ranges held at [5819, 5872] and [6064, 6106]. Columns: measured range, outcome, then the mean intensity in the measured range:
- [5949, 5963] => 0.021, 28.8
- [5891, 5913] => 0.043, 28.3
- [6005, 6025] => 0.016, 29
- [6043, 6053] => -0.037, 30.4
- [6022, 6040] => -0.010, 29.7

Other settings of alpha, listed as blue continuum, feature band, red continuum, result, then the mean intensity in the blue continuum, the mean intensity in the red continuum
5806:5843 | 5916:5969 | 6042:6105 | 0.7 angstrom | 29.6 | 29.6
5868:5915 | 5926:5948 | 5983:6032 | -0.5 angstrom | 28.4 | 29.2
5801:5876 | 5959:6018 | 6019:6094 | 0.5 angstrom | 29.4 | 29.7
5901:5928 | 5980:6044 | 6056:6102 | 0.4 angstrom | 29.3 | 29.6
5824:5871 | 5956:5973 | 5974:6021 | -0.2 angstrom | 29.4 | 29.1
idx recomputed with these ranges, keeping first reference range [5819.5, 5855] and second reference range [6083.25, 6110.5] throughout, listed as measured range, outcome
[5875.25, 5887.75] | 0.2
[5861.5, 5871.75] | 0.1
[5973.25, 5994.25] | 0.0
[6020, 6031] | -0.1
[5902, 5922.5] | 0.4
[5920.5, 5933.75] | -0.2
